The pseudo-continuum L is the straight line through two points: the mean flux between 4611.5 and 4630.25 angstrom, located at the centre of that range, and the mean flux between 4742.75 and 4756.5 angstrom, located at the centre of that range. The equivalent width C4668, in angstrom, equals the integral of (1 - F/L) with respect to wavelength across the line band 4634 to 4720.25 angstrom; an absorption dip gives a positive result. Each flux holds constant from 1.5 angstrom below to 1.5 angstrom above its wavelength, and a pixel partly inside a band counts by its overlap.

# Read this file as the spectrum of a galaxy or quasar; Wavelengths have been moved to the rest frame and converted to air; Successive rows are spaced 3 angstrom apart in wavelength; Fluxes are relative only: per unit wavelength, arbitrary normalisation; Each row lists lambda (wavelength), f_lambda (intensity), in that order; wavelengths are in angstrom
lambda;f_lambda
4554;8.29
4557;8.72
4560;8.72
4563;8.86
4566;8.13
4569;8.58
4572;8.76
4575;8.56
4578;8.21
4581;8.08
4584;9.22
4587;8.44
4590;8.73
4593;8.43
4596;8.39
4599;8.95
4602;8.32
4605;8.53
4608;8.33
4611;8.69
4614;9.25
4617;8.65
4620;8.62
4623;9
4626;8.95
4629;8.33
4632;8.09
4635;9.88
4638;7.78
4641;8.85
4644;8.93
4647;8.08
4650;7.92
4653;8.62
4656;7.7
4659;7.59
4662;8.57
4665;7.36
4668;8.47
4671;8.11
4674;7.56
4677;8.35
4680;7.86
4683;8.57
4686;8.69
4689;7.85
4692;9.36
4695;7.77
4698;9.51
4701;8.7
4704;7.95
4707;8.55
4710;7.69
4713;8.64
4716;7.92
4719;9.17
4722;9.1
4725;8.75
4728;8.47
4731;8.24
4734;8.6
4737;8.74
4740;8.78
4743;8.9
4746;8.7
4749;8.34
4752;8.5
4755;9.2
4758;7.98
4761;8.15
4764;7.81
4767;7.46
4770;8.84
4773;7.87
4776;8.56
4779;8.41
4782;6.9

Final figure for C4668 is 4.2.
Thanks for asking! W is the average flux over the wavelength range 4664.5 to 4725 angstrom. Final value 8.39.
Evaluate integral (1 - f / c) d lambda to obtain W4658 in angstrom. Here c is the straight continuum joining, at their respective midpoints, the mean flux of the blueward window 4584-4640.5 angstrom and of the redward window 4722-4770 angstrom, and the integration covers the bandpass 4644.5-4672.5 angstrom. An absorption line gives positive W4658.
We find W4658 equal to 1.7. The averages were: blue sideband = 8.65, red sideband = 8.47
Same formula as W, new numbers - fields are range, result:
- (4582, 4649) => 8.65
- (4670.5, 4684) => 8.07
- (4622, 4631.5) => 8.68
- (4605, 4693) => 8.41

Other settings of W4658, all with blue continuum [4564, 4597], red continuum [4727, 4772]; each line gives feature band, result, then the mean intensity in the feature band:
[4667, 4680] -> 0.6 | 8.08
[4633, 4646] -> -0.5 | 8.8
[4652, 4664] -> 0.6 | 8.07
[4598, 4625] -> -0.7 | 8.7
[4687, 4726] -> -0.4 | 8.53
